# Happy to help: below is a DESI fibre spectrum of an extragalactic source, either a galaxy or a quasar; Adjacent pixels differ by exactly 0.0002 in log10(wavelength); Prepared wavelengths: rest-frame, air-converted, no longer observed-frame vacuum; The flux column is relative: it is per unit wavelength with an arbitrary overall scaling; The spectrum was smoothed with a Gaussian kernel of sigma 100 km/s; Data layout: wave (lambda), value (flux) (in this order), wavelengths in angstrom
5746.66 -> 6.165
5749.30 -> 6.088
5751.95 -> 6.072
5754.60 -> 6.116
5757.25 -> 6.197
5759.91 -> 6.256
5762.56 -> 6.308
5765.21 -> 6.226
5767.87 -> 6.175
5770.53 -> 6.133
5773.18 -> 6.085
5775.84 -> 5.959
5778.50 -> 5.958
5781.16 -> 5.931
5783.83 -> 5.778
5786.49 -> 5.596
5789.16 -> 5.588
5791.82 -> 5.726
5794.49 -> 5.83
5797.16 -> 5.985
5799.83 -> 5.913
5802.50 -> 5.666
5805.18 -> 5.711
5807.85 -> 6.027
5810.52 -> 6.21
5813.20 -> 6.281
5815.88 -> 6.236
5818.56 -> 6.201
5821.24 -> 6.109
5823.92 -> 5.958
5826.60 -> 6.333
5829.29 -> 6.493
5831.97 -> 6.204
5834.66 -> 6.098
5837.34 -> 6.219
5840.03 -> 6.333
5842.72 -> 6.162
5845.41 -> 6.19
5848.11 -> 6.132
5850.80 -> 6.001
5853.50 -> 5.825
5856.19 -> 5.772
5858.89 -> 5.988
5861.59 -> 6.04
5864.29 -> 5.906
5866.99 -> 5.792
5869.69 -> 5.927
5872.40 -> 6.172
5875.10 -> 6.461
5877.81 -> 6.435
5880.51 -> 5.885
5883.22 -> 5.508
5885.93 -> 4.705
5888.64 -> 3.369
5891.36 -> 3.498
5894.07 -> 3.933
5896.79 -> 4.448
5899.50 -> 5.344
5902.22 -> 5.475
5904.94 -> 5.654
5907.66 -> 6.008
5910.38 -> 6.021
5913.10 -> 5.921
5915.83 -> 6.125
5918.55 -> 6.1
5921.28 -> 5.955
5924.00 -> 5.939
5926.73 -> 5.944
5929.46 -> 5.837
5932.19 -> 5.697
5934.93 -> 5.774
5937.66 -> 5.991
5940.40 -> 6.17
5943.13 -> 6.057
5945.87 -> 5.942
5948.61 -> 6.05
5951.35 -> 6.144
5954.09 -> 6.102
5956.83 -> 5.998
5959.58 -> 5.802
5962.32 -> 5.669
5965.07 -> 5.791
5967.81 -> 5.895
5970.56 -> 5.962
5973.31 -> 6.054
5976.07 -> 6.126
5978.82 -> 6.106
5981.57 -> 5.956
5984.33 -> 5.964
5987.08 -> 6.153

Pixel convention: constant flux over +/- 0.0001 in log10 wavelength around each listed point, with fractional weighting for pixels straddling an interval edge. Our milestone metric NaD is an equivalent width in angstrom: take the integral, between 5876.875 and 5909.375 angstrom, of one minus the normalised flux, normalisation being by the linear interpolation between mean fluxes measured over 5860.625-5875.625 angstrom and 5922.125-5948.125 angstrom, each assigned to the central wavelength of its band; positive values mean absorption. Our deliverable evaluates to 5.30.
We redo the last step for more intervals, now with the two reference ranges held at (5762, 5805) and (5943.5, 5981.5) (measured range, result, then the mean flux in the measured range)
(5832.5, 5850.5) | -0.7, 6.18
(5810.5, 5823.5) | -0.6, 6.19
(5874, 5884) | -0.2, 6.1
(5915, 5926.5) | -0.1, 6.02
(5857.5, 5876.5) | -0.3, 6.04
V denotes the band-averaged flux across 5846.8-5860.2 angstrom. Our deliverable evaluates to 5.94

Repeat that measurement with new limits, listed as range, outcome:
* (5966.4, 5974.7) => 5.97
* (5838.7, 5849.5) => 6.2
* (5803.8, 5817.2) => 6.09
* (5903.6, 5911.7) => 5.9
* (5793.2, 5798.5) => 5.91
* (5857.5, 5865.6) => 5.97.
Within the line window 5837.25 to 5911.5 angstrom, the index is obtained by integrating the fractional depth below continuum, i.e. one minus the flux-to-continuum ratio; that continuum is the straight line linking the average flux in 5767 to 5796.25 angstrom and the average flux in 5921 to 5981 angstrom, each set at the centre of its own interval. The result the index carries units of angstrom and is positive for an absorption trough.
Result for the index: 4.03 angstrom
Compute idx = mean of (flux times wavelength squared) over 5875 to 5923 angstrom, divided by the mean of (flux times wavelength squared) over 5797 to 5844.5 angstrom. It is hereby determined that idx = 0.90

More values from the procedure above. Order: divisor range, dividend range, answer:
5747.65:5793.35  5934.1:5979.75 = 1.06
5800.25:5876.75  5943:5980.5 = 1.02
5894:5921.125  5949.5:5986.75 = 1.09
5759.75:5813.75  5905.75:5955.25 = 1.05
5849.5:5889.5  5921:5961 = 1.06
